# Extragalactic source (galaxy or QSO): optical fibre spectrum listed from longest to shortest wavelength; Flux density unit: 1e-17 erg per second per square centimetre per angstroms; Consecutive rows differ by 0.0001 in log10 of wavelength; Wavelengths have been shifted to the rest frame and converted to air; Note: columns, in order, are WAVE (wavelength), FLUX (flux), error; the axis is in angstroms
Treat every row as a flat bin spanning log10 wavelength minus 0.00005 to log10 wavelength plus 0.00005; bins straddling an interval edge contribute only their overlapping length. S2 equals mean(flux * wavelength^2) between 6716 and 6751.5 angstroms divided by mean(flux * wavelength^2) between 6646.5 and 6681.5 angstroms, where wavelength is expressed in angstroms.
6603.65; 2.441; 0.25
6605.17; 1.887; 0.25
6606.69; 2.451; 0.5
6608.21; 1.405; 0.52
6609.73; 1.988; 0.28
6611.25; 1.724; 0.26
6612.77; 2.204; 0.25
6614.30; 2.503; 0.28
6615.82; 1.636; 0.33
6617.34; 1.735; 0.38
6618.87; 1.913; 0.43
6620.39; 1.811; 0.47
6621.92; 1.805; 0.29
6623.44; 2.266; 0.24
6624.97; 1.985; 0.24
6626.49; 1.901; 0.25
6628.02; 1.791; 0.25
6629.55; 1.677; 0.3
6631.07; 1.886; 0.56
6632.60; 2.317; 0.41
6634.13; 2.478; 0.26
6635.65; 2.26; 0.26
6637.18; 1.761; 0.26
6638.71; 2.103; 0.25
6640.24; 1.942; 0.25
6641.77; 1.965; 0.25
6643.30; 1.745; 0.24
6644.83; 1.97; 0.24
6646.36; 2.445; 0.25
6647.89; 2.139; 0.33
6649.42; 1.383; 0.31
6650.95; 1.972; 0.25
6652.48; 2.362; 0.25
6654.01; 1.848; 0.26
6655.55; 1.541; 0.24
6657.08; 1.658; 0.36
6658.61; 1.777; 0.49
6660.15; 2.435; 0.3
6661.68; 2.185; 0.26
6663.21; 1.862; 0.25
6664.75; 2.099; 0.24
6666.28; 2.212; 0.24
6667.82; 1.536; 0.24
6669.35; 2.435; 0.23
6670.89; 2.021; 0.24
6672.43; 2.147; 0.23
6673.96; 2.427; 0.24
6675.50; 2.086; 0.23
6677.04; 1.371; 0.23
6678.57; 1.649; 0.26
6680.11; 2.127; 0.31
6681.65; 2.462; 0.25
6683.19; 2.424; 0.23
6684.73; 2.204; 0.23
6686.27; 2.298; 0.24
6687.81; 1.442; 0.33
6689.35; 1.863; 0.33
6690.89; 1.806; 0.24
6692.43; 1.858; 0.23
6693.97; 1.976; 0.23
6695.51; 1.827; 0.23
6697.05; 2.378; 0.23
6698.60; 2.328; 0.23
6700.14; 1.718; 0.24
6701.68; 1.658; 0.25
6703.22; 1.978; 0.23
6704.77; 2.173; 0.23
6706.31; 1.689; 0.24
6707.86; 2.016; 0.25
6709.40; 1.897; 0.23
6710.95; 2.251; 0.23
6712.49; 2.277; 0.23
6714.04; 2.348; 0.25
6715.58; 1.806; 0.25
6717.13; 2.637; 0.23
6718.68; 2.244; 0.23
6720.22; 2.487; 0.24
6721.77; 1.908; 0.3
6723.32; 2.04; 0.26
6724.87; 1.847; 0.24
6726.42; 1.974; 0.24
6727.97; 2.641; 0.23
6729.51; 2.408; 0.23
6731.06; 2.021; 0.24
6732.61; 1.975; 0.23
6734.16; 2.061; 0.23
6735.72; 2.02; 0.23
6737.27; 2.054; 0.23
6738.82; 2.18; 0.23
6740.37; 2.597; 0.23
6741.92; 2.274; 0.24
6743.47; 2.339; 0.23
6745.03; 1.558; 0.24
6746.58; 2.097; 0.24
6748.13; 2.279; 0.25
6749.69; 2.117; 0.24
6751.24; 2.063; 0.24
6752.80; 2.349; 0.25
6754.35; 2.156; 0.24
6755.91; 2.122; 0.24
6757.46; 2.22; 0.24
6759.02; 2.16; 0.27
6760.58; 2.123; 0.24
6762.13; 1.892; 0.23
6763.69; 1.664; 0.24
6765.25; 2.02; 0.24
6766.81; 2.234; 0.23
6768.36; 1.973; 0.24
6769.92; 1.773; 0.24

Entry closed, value 1.1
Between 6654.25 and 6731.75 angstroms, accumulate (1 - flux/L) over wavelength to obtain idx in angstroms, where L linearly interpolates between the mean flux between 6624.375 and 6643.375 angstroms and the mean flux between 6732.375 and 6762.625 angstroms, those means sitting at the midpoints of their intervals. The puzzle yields 0.8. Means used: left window 1.99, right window 2.14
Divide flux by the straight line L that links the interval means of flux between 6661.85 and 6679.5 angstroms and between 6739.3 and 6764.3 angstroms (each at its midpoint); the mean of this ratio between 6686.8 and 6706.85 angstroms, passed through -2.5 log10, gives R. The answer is 0.07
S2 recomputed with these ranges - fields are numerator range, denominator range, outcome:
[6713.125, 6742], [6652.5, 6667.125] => 1.13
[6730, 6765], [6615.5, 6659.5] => 1.12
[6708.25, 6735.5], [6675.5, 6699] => 1.09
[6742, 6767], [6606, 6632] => 1.13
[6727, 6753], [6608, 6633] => 1.17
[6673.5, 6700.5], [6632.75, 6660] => 1.03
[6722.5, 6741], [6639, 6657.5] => 1.14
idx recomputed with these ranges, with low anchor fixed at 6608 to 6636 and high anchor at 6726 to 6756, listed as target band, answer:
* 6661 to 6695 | 0.7 angstroms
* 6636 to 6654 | 0.2 angstroms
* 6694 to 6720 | 0.4 angstroms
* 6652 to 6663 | 0.4 angstroms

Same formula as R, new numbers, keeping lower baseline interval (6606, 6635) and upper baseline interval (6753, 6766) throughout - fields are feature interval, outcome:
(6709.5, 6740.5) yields -0.07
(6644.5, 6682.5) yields 0.00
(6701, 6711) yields 0.05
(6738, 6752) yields -0.06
